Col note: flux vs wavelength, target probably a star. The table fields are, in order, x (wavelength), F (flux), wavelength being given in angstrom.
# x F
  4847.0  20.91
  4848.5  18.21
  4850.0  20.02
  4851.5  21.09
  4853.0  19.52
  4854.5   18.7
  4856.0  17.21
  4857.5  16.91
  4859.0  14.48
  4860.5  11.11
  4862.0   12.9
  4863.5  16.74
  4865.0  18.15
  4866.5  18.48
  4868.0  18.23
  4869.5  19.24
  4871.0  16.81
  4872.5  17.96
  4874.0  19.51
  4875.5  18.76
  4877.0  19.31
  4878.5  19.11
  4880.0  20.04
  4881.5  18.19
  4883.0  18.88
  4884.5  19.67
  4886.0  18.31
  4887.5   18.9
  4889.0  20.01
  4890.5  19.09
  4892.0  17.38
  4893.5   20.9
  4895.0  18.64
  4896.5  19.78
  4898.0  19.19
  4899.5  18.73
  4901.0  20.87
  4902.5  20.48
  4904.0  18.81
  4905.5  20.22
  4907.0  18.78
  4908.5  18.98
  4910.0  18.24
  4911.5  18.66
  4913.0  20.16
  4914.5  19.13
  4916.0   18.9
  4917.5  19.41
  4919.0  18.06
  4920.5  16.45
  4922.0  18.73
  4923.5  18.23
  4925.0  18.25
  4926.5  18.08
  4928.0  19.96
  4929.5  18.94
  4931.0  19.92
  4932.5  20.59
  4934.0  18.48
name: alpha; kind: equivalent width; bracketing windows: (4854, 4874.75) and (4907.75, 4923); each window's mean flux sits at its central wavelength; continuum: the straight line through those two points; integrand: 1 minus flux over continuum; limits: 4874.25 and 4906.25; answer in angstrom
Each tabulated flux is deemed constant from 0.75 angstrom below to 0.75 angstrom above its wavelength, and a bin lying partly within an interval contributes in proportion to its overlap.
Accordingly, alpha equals -2.7 angstrom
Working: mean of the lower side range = 16.9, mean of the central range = 19.3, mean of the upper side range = 18.7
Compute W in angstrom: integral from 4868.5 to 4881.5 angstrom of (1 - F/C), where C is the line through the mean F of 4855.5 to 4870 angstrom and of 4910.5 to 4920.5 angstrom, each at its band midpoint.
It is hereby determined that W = -1.5 angstrom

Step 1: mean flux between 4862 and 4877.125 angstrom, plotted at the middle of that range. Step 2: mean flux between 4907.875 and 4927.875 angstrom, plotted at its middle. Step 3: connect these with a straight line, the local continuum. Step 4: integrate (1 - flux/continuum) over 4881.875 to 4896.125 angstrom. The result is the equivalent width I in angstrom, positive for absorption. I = -0.7 angstrom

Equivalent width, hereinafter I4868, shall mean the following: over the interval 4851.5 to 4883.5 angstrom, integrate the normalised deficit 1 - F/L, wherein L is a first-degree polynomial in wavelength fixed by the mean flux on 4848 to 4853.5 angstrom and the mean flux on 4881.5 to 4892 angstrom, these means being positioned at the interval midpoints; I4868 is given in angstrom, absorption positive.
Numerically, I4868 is 2.8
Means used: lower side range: 19.8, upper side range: 18.9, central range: 17.7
